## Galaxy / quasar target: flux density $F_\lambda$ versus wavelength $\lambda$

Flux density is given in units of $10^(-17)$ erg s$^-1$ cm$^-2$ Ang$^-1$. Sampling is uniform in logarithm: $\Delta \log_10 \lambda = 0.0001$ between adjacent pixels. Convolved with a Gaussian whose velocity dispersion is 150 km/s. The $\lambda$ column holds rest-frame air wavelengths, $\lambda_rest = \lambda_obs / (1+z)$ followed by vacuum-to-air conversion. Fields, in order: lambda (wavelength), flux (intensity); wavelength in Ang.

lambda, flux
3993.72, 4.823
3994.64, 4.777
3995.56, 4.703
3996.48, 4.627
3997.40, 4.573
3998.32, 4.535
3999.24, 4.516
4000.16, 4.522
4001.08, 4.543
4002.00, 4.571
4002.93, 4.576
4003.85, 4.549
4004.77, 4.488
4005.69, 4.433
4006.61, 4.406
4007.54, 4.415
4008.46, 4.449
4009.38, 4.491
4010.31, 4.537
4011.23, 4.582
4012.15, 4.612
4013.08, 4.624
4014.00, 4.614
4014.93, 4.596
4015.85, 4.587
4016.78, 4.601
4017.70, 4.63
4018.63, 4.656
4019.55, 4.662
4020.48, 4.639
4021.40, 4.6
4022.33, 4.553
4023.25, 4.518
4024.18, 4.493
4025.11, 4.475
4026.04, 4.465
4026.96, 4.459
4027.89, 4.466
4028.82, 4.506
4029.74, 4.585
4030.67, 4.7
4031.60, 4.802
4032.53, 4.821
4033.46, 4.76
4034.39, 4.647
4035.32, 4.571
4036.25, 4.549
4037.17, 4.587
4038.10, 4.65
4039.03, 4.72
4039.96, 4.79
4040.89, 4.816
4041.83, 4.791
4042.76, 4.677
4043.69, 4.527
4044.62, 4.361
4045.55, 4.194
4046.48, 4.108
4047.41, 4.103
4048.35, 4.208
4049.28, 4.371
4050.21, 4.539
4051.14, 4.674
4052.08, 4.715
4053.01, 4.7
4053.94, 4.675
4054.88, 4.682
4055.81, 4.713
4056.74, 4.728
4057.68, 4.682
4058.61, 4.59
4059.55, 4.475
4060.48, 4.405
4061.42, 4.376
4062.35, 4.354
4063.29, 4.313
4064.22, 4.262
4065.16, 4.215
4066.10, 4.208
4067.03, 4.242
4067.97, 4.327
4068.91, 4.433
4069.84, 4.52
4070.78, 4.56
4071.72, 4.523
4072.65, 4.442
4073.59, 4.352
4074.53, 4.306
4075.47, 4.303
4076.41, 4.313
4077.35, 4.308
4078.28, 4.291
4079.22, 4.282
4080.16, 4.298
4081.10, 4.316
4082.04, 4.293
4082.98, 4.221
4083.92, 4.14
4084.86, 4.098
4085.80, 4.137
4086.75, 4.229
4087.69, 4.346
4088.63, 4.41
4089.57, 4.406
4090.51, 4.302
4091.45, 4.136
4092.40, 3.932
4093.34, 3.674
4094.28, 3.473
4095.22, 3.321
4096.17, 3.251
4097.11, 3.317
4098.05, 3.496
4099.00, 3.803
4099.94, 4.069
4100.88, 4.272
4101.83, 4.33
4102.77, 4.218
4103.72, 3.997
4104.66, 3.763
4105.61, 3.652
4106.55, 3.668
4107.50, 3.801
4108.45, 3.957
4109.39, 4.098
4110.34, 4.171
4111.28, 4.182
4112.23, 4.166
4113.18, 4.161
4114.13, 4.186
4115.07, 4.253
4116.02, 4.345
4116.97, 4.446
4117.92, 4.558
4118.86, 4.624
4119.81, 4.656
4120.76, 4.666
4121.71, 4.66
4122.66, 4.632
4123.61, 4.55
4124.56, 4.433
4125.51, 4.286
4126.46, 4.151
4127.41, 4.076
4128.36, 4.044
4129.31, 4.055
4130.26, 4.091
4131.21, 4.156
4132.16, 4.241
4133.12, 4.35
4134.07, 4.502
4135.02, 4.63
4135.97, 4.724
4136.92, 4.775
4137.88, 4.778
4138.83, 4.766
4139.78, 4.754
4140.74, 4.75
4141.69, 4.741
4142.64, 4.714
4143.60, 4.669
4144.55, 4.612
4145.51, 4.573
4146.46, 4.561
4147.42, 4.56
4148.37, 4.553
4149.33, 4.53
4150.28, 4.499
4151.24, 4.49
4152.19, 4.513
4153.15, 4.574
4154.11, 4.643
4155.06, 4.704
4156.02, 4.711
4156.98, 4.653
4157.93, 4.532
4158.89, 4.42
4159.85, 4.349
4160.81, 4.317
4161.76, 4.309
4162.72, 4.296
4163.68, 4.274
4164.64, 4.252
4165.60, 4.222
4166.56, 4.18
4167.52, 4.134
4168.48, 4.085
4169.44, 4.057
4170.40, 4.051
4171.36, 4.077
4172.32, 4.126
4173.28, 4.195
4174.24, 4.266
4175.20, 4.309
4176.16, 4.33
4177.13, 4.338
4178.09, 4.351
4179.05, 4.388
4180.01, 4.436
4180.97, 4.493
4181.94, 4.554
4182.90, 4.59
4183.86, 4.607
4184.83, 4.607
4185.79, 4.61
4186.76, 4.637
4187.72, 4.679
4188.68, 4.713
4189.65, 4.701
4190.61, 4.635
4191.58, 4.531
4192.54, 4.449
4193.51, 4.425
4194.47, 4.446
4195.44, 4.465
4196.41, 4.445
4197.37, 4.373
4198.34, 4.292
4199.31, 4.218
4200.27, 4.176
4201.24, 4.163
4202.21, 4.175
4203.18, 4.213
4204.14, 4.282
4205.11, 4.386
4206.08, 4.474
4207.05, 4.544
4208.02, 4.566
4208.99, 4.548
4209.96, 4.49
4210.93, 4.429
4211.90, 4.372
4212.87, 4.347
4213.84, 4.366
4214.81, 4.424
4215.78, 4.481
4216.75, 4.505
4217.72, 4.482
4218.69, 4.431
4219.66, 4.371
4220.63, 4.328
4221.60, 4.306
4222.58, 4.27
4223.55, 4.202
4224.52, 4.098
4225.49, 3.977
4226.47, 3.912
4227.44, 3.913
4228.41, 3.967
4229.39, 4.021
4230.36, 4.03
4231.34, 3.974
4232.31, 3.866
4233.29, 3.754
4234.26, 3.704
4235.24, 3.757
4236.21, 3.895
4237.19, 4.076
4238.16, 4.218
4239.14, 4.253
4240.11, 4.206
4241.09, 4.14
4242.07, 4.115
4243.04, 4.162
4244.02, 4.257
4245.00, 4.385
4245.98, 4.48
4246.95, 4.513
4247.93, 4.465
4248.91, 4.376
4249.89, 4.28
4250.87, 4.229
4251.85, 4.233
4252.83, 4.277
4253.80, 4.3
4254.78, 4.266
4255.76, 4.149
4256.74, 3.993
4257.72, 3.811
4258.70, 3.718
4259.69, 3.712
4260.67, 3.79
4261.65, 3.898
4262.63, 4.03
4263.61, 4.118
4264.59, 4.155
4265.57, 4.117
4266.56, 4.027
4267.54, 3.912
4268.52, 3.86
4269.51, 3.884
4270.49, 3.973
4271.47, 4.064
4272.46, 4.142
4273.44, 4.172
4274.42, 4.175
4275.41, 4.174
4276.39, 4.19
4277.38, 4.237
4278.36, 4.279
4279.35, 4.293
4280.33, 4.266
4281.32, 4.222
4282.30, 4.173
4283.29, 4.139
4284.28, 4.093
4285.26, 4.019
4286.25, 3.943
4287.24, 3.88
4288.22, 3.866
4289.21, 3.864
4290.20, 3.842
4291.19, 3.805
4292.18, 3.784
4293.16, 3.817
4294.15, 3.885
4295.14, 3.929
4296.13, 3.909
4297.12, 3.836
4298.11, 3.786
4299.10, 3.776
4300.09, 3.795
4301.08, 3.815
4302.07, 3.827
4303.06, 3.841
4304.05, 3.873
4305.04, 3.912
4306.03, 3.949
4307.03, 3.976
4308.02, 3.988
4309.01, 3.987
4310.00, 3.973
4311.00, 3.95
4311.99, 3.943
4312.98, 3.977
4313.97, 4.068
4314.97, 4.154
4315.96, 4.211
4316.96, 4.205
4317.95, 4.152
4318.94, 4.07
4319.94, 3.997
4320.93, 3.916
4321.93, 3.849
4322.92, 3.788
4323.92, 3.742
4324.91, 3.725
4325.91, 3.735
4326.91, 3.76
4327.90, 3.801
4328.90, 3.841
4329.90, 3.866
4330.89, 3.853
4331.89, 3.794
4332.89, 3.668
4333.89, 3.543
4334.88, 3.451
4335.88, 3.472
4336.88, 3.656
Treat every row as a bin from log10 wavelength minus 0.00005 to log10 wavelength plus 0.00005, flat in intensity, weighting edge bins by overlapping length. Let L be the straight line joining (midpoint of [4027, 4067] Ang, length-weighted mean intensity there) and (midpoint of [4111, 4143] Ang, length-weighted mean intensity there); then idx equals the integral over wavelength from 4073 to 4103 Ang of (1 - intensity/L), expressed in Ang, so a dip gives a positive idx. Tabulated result 2.7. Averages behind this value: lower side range 4.53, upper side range 4.44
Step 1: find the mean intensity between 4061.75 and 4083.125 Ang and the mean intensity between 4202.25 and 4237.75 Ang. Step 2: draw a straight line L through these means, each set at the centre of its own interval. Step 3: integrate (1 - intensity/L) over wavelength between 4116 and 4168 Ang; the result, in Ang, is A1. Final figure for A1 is -2.4 Ang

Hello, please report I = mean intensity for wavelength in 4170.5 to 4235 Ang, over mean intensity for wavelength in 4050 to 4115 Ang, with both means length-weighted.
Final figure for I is 1.03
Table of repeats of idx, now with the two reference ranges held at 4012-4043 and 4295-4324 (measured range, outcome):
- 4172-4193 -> -1.2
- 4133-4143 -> -0.8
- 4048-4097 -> 2.3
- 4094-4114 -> 2.5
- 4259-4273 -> 0.3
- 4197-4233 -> -0.8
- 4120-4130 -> 0.1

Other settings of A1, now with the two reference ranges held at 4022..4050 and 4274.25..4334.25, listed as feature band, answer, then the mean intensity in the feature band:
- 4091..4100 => 1.60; 3.63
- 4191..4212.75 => -1.10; 4.38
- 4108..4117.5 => 0.37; 4.2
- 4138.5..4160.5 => -1.59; 4.6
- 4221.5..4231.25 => 0.15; 4.05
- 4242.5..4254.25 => -0.75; 4.33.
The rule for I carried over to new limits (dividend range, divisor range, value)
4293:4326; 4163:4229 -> 0.90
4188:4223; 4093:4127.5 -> 1.08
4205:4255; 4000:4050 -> 0.93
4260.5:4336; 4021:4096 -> 0.90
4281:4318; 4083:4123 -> 0.96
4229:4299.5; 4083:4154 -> 0.95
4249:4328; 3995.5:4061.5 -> 0.88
